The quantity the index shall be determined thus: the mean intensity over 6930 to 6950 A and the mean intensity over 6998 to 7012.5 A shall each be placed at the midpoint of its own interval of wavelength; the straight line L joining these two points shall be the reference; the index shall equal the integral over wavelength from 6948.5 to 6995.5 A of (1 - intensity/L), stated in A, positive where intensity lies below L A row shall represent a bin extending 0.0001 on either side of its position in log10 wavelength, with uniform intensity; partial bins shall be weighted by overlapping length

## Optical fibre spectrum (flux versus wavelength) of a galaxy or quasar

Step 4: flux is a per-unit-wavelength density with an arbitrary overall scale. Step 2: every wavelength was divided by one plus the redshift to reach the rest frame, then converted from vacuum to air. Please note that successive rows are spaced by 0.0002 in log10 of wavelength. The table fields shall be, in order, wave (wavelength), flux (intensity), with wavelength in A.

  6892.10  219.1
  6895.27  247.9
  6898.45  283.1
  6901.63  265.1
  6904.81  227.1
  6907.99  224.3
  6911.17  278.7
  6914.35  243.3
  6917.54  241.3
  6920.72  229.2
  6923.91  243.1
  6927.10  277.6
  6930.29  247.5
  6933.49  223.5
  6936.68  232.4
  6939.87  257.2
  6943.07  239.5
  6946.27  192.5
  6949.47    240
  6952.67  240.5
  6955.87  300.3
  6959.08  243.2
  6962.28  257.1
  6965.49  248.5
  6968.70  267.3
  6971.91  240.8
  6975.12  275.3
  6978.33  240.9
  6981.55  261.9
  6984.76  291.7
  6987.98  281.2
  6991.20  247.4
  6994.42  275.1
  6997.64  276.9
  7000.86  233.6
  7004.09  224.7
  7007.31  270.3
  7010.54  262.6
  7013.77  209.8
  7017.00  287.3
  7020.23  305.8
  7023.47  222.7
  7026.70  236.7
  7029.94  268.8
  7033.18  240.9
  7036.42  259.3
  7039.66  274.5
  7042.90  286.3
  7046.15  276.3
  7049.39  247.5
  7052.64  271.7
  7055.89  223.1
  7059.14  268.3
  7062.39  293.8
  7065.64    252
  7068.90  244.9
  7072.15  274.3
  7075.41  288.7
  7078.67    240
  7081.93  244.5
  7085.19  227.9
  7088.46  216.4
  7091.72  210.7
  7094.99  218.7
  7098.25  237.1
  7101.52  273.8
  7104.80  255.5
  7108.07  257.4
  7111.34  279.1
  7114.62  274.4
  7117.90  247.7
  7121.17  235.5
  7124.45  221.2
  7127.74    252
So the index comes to -4.0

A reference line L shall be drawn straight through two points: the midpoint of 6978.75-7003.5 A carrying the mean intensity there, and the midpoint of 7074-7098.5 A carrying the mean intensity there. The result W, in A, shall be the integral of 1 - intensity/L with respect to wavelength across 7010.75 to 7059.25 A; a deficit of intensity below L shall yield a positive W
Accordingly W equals -1.6 A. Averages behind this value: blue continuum 264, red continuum 235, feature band 258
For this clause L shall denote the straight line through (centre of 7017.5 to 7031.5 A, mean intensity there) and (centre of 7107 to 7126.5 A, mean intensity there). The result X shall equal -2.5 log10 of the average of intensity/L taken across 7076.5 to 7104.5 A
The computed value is 0.084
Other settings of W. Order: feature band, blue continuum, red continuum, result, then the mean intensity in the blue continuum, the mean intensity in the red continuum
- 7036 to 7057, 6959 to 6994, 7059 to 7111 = -0.8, 261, 250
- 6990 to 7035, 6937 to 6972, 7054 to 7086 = -0.4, 248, 257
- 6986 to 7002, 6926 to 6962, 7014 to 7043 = -0.6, 245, 261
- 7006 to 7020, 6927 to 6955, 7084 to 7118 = -1.2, 238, 245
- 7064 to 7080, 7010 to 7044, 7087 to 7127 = -0.6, 259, 244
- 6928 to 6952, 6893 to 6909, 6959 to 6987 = 1.9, 249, 260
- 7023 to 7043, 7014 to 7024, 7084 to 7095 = 0.2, 269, 218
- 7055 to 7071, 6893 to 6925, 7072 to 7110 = -0.9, 248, 245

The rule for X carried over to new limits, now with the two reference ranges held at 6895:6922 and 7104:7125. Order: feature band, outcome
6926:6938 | 0.02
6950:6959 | -0.05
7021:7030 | 0.04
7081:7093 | 0.14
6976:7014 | -0.03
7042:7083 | -0.04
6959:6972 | -0.01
